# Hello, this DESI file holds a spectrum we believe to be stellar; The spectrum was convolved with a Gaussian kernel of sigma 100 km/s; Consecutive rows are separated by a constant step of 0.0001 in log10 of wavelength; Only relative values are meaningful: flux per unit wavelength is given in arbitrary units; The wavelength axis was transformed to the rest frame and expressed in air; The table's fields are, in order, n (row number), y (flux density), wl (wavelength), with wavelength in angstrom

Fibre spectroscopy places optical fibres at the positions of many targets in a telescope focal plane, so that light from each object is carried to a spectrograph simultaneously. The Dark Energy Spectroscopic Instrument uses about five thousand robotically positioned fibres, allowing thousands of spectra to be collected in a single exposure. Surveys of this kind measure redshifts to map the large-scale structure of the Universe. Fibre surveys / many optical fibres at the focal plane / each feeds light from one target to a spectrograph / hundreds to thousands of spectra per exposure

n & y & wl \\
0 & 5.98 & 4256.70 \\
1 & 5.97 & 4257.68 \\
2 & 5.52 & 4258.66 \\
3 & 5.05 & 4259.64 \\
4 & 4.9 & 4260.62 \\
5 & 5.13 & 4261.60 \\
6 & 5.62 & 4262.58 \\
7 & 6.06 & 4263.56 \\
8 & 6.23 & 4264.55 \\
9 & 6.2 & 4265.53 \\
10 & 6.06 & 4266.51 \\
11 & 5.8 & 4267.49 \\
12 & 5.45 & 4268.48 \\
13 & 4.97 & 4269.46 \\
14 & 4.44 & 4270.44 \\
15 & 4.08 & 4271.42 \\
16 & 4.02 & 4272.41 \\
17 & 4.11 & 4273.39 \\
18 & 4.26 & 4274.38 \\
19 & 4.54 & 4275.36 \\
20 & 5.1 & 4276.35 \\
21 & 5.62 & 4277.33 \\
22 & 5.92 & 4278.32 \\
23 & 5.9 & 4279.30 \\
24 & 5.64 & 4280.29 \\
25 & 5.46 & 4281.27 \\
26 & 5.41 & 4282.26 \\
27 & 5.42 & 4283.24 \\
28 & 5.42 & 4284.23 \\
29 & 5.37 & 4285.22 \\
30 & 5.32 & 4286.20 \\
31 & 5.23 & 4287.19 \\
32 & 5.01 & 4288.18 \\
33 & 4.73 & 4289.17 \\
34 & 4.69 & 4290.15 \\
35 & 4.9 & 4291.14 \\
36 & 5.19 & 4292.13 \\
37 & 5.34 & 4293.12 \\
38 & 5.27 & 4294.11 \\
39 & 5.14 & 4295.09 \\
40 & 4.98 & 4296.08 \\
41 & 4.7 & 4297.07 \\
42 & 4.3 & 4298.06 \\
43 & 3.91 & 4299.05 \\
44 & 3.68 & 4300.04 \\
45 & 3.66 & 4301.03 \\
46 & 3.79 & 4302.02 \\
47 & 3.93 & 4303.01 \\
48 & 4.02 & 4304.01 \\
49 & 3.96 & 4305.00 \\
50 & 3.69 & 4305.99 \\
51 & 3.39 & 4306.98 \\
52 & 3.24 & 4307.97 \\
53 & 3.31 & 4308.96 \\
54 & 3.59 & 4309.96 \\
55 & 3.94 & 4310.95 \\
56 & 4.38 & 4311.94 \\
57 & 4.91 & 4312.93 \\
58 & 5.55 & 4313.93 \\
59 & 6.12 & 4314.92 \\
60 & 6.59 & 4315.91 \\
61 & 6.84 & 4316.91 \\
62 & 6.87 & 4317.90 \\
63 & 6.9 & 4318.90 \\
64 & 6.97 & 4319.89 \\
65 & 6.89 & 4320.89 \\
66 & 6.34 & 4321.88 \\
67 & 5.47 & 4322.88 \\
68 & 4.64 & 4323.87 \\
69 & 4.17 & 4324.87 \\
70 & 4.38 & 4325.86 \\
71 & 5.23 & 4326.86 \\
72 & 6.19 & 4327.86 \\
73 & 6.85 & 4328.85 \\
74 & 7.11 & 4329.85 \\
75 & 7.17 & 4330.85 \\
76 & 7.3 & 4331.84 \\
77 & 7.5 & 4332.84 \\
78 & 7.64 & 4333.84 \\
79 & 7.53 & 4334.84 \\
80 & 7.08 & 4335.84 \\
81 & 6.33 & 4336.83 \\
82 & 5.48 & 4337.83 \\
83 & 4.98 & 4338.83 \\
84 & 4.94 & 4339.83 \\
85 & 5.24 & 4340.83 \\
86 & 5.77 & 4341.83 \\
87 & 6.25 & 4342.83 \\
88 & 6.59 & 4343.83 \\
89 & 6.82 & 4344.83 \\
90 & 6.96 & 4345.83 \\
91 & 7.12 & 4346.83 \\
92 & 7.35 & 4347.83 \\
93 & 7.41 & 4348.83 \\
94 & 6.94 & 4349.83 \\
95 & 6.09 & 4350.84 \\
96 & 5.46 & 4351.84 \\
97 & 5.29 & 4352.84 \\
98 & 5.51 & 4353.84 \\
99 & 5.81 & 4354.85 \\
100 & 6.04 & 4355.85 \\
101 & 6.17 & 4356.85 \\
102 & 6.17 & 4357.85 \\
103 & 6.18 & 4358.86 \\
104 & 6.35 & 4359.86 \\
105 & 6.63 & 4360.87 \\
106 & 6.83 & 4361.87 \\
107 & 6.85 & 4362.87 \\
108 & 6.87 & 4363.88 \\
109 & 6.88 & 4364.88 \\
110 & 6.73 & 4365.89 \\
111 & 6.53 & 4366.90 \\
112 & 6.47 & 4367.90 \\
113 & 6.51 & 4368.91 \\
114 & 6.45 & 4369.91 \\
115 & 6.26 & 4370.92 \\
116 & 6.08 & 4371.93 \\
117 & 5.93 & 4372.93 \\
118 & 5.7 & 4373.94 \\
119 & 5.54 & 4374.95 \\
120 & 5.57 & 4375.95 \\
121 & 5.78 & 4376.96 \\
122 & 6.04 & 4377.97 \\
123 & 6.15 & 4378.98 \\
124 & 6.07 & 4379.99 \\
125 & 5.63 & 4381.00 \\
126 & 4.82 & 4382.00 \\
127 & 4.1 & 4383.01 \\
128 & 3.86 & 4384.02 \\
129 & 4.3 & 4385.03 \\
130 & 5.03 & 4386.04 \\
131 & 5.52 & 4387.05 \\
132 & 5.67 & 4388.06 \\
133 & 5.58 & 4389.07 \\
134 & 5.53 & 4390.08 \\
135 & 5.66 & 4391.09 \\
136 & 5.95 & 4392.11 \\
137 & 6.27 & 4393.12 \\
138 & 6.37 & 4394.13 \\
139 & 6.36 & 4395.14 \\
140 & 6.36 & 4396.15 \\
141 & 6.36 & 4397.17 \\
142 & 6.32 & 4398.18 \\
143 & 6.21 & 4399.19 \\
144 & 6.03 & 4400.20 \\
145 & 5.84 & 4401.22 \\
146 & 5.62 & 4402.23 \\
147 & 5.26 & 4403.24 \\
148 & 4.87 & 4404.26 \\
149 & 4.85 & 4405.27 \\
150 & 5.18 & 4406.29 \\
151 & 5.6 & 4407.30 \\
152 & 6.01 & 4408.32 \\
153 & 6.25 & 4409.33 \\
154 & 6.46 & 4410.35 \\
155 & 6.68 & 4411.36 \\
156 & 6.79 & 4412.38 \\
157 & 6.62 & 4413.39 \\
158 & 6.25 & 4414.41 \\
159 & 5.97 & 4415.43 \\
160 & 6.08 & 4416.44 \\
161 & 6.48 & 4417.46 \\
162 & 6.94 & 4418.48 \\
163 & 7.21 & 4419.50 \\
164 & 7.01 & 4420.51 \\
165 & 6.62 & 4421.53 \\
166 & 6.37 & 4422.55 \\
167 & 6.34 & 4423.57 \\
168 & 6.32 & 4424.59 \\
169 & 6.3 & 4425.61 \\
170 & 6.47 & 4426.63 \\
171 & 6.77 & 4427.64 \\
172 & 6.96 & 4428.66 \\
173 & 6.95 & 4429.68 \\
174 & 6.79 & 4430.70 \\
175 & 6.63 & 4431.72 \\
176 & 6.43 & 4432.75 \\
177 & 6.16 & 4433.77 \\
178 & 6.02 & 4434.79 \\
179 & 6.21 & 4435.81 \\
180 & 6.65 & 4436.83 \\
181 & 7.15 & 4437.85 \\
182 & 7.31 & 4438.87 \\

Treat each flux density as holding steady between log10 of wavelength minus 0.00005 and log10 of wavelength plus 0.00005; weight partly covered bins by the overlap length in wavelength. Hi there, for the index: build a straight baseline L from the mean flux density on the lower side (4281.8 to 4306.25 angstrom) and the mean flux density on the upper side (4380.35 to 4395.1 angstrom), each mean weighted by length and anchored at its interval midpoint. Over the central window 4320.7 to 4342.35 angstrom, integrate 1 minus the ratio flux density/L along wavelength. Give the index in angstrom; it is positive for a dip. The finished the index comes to -5.0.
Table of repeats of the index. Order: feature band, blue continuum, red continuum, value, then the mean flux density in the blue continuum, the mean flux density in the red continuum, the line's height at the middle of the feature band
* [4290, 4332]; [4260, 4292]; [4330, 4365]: 5.4 angstrom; 5.22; 6.45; 5.82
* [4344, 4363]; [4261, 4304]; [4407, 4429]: -2.1 angstrom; 5.01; 6.48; 5.78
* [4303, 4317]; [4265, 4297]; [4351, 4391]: 2.4 angstrom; 5.15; 5.87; 5.38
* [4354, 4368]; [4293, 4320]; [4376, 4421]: -2.7 angstrom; 4.71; 5.86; 5.39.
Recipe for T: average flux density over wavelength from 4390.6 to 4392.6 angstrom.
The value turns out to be 5.78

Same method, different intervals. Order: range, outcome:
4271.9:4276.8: 4.39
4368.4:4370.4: 6.49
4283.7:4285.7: 5.38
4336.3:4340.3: 5.46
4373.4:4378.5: 5.72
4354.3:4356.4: 5.92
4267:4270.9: 5.17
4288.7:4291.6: 4.78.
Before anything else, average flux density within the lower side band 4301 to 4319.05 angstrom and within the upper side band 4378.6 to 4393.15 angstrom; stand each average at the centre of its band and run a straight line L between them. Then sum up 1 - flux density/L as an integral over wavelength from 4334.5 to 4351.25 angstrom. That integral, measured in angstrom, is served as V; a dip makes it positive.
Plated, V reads -5.0 angstrom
